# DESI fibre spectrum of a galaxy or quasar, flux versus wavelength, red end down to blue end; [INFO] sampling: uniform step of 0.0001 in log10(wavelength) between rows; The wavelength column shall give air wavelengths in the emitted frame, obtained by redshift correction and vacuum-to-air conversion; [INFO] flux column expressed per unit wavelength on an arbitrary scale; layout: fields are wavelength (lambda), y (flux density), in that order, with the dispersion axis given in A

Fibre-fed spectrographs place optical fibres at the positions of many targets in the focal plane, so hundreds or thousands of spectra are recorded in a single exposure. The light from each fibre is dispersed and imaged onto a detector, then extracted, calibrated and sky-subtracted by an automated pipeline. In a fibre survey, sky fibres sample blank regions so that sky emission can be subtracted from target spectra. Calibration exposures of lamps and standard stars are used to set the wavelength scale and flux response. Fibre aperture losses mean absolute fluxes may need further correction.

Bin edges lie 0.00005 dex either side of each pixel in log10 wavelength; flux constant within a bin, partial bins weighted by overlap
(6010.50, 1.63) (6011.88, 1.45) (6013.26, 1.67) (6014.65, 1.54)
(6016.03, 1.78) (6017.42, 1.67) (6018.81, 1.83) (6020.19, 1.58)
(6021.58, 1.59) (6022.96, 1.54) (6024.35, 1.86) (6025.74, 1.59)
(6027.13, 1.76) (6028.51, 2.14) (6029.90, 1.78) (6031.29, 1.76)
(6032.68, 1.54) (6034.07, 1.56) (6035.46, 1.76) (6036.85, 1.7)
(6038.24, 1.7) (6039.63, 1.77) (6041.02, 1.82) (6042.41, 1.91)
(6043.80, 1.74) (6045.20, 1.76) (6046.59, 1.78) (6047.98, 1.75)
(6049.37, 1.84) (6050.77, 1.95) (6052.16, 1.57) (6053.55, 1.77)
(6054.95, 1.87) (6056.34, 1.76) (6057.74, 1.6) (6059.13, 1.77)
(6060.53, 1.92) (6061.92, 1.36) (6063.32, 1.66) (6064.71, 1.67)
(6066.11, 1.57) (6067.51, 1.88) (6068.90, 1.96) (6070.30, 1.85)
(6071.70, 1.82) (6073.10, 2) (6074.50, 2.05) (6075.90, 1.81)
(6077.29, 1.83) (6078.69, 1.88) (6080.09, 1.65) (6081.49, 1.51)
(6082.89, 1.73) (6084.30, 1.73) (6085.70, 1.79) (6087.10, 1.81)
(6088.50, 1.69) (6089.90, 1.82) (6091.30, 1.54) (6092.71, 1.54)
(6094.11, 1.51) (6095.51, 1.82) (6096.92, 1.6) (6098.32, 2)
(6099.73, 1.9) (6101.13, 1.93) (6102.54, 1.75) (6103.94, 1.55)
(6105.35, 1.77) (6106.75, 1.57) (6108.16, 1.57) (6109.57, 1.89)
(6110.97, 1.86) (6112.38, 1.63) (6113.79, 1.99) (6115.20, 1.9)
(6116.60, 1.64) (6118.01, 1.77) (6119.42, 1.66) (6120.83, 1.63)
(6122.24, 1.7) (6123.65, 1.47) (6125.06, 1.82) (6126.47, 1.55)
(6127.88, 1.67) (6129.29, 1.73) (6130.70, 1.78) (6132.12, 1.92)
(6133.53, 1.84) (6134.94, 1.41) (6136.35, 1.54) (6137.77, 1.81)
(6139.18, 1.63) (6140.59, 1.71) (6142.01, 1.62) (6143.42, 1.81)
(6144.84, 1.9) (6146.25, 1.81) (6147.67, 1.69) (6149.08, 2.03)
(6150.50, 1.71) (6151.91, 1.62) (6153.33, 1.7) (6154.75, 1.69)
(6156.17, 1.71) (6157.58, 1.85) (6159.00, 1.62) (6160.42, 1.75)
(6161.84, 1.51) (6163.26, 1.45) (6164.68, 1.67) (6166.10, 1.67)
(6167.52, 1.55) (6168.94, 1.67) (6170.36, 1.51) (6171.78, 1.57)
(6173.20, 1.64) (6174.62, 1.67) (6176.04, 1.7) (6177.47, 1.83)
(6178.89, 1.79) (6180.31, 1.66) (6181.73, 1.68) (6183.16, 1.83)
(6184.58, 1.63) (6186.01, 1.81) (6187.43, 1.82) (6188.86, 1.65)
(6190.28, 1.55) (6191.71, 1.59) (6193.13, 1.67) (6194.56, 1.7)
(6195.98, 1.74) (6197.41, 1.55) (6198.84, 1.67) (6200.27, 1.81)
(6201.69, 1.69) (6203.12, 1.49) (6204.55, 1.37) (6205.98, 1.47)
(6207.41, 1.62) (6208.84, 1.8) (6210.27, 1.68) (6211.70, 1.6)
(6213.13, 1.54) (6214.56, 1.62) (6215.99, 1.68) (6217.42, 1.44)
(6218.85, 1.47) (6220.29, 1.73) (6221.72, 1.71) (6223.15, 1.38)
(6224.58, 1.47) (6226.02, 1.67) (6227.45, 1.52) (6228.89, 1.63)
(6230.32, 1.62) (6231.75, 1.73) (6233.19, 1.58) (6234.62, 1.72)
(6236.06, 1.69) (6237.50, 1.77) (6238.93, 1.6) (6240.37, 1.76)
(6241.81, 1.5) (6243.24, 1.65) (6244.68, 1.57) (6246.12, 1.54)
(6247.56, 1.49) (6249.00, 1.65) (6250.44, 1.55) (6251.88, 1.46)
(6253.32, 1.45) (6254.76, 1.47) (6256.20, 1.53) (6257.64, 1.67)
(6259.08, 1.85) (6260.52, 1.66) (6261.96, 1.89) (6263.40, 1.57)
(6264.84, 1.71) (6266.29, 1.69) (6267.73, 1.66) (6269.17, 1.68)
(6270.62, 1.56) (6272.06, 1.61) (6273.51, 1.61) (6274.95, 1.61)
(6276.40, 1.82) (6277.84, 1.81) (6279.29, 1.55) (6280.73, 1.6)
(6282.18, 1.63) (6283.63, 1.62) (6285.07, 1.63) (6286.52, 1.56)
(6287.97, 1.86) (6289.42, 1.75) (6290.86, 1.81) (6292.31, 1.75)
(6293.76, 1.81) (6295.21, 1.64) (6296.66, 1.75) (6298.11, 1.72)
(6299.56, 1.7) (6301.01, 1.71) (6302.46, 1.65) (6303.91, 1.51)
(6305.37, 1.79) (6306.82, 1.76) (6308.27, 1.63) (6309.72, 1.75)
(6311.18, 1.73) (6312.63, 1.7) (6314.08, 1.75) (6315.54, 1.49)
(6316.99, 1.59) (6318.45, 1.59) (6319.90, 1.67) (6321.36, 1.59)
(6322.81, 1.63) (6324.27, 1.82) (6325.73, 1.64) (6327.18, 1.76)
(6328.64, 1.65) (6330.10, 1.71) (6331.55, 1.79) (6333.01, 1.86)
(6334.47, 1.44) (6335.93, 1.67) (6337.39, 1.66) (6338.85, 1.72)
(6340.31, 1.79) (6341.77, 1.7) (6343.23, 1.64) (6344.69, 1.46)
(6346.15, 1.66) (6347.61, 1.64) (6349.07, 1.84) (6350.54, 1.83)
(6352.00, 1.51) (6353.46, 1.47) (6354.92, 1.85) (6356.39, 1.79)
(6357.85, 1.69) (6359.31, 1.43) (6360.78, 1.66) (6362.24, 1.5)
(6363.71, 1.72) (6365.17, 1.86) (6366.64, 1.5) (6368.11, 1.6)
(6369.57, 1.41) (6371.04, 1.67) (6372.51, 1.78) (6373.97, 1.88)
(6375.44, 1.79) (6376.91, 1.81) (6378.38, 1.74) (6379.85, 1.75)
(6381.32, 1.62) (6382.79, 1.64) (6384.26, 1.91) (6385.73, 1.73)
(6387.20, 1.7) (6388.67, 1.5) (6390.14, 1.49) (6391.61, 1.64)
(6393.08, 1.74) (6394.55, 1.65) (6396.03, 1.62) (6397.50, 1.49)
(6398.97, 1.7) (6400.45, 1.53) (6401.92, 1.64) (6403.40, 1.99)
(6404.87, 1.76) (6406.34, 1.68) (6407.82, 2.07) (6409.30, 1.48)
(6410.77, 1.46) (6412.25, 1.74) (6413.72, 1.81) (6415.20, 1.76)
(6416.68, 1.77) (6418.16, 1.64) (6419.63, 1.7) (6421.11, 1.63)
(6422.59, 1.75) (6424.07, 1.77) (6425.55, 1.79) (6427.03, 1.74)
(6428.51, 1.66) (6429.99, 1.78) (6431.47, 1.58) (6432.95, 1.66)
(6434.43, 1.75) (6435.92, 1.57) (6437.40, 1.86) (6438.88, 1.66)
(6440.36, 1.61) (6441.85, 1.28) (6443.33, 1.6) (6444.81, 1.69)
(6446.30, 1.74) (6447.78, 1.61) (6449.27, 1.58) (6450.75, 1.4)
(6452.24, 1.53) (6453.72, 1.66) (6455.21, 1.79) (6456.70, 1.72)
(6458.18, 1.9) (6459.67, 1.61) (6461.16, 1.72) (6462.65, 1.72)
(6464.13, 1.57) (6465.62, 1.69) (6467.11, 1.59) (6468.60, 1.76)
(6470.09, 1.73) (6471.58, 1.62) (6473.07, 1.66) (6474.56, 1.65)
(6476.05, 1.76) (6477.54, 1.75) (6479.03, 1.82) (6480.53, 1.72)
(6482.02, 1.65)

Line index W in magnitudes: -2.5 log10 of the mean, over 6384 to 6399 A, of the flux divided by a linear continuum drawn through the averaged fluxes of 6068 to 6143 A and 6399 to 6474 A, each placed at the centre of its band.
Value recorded 0.03 mag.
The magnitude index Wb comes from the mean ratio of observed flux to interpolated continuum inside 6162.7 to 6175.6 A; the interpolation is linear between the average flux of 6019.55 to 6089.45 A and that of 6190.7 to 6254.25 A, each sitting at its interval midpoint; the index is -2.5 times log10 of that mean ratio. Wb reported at 0.03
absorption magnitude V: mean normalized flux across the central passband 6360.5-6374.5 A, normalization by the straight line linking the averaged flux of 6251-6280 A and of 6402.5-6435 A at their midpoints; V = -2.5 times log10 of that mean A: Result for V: 0.03 mag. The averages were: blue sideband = 1.64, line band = 1.66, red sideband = 1.73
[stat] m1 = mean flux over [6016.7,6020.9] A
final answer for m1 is 1.69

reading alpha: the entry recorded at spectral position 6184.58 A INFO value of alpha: 1.63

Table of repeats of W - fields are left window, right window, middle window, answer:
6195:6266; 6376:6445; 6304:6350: -0.02 mag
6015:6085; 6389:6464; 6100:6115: -0.01 mag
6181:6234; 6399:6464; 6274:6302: -0.03 mag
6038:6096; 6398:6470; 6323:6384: 0.01 mag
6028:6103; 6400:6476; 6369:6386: -0.02 mag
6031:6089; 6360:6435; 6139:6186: 0.03 mag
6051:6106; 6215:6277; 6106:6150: -0.01 mag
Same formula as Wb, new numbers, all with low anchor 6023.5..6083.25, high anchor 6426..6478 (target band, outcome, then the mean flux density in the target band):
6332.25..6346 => 0.02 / 1.66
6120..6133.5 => 0.03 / 1.7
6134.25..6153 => 0.02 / 1.71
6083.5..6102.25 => 0.01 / 1.74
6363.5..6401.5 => 0.01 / 1.67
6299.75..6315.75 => 0.01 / 1.69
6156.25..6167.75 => 0.06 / 1.64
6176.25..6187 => -0.01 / 1.75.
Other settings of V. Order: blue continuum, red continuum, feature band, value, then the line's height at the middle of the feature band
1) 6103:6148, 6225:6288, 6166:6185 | 0.01 mag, 1.68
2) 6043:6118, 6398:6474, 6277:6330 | 0.02 mag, 1.71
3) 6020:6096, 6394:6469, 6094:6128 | 0.00 mag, 1.74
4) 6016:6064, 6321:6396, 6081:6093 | 0.02 mag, 1.73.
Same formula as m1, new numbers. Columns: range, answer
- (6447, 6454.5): 1.56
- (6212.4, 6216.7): 1.61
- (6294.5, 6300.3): 1.7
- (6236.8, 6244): 1.66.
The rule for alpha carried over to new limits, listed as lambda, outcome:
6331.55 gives 1.79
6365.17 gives 1.86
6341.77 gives 1.7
